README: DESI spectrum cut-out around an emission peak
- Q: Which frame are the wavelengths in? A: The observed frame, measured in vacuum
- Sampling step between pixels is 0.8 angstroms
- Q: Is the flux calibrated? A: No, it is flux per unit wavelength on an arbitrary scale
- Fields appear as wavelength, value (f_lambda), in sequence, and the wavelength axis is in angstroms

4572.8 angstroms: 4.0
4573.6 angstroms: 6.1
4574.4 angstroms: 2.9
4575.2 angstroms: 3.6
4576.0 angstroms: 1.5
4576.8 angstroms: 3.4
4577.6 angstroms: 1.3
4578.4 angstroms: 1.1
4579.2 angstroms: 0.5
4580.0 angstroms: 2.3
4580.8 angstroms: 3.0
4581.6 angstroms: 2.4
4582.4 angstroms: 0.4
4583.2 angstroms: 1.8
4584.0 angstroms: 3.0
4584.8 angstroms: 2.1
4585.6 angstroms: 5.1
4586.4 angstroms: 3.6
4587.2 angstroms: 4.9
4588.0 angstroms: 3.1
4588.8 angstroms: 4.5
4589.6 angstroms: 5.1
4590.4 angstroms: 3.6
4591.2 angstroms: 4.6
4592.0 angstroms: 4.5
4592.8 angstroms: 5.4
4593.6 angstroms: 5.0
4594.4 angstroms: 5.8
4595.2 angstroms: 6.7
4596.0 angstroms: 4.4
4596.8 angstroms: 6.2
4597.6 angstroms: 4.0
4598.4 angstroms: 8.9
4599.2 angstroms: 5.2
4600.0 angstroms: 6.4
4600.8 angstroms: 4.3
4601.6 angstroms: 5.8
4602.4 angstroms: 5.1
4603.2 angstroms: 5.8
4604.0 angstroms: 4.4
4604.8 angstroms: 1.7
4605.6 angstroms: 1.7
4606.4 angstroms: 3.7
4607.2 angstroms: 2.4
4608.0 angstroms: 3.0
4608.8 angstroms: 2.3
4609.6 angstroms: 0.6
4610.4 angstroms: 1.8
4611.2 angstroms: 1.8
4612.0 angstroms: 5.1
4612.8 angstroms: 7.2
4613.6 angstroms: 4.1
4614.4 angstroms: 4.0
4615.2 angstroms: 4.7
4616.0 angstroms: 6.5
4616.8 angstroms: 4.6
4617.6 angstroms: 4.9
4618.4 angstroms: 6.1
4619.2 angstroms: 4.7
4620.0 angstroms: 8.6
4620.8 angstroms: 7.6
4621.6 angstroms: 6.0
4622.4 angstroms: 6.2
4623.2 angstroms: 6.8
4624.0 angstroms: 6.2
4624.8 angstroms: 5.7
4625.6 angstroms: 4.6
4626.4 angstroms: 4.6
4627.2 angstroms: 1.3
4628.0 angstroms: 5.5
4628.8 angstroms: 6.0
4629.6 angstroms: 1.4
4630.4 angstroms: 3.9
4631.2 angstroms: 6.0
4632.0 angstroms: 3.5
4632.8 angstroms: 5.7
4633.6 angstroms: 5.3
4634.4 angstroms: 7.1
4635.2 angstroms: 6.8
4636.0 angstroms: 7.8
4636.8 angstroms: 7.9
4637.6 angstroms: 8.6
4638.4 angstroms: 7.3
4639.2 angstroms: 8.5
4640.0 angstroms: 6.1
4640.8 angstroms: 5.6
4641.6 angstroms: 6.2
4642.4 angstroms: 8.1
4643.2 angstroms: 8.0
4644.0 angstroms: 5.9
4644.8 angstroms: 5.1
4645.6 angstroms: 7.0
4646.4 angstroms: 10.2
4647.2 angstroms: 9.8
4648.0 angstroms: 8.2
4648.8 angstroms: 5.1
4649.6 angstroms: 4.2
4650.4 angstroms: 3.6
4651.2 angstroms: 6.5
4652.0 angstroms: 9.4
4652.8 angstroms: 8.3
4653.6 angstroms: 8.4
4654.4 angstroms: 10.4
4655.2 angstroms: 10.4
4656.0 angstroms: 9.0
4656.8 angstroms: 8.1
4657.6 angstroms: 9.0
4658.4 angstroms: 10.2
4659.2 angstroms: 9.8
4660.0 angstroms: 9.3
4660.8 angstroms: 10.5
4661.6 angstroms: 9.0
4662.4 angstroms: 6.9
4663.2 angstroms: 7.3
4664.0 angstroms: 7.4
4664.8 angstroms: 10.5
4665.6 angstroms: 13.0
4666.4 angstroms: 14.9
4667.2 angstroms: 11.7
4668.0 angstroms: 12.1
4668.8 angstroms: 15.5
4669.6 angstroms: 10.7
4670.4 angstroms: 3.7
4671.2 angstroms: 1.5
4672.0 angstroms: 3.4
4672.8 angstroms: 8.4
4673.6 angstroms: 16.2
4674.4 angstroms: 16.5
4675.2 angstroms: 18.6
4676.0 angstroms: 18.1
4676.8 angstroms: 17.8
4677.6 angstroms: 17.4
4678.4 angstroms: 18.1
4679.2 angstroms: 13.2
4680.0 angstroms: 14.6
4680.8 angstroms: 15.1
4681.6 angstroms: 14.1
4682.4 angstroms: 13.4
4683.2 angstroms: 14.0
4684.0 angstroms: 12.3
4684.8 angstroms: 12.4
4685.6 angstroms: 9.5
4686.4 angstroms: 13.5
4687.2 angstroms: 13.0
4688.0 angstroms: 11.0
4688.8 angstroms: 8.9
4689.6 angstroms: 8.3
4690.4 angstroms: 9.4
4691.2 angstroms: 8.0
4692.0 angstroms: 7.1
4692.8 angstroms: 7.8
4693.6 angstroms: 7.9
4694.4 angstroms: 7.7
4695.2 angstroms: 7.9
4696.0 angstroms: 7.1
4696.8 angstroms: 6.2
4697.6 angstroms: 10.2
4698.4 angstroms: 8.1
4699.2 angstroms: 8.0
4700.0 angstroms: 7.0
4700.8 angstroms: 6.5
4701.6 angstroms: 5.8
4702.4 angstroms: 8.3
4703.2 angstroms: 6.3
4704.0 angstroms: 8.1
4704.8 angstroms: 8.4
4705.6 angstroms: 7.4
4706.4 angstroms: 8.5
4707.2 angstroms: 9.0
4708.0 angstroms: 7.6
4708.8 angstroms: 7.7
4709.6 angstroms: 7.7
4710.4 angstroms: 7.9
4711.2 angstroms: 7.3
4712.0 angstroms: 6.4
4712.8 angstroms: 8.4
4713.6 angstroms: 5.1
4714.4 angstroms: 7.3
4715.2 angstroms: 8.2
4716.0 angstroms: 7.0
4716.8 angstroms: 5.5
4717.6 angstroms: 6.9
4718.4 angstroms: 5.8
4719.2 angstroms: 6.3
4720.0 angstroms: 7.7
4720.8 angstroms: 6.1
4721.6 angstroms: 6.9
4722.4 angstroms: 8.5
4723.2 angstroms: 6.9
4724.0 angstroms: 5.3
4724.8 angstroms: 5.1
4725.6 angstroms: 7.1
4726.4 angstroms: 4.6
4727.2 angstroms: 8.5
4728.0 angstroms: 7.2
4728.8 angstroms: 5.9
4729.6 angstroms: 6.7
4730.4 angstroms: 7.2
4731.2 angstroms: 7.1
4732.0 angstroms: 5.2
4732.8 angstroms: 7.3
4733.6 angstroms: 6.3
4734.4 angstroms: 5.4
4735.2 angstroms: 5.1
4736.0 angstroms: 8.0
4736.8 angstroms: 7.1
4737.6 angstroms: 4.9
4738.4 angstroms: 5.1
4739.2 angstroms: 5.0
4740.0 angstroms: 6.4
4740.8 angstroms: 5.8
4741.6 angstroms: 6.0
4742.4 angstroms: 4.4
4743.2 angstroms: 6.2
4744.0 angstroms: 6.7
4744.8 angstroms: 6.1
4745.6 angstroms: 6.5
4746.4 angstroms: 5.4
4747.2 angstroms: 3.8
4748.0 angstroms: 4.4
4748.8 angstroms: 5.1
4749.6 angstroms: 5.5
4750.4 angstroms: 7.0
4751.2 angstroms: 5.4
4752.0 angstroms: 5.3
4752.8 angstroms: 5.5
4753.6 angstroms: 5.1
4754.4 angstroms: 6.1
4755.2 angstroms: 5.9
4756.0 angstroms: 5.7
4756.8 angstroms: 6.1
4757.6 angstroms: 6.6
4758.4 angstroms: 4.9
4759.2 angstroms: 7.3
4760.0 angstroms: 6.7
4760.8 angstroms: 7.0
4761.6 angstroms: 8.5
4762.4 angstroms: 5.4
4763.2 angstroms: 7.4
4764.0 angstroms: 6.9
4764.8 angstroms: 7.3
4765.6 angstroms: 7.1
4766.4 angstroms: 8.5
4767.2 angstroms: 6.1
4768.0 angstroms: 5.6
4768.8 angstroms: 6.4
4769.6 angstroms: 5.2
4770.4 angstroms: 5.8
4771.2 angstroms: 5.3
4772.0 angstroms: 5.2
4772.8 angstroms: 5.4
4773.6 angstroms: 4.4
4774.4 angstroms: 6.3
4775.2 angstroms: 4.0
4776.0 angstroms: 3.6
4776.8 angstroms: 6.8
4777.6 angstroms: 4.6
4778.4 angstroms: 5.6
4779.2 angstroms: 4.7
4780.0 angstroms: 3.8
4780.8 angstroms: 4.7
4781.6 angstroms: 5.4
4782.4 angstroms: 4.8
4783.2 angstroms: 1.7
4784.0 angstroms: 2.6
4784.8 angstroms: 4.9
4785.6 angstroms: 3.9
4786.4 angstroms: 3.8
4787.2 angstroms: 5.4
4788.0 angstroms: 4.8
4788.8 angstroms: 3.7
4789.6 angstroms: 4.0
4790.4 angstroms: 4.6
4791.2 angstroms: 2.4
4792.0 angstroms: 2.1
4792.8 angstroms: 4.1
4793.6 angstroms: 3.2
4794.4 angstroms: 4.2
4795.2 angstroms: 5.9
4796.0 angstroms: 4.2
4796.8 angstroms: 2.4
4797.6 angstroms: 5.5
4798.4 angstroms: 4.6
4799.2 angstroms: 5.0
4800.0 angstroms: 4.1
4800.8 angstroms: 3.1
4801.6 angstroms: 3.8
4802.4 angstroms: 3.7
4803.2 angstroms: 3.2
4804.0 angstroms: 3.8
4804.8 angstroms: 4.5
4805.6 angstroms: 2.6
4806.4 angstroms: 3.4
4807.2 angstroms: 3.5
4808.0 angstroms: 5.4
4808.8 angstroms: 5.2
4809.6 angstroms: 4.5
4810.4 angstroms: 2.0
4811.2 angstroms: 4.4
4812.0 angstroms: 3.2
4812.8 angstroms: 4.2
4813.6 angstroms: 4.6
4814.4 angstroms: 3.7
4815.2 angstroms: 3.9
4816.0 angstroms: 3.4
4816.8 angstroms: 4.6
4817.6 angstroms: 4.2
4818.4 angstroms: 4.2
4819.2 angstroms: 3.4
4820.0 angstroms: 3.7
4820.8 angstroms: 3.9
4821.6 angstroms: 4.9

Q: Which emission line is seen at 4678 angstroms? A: Lyman alpha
